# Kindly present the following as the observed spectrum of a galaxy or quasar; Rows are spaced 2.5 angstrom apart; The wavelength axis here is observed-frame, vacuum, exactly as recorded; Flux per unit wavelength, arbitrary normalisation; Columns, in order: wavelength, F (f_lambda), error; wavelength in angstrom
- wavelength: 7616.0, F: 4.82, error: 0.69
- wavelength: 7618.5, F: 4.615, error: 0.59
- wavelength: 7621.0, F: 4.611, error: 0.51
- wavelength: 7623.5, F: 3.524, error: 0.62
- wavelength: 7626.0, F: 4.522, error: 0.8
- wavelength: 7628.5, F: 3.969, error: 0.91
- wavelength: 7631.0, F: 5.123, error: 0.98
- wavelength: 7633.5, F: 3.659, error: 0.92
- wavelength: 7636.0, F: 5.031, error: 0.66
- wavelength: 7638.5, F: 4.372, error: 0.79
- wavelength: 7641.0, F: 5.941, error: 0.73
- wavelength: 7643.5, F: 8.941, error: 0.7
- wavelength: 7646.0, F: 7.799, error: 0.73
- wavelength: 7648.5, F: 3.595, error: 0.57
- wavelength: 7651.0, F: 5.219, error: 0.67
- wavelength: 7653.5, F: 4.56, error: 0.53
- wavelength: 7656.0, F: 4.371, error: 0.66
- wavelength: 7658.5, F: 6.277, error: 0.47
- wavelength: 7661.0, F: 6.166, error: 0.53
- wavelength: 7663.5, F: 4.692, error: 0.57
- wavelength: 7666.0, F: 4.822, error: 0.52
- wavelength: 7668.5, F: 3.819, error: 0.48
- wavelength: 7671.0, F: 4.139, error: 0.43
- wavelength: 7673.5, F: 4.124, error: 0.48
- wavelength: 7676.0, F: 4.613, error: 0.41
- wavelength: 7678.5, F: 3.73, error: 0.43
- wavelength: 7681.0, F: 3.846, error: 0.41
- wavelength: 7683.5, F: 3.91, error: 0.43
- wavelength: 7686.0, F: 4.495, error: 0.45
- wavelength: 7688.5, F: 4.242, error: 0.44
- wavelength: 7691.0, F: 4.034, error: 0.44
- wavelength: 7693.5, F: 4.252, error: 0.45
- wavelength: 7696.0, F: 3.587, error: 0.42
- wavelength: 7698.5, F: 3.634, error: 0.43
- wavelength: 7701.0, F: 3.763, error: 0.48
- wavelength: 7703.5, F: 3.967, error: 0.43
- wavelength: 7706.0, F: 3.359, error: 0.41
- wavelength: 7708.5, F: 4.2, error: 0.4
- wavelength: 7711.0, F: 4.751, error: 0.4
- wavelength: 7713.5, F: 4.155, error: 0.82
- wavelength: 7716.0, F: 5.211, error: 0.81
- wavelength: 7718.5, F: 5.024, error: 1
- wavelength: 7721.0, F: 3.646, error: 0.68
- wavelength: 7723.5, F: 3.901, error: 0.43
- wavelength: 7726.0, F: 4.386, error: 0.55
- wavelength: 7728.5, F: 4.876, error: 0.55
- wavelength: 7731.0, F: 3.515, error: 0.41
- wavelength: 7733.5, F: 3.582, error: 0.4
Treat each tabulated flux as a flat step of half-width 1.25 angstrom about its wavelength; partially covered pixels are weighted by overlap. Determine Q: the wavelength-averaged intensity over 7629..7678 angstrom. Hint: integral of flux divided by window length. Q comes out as 5.08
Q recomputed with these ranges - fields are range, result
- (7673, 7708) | 3.97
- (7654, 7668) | 5.15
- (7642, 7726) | 4.57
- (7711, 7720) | 4.76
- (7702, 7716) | 4.18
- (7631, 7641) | 4.65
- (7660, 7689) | 4.37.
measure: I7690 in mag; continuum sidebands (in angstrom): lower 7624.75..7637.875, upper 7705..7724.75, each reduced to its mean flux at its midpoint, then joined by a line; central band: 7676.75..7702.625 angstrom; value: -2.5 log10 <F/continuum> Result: 0.10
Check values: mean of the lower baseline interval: 4.46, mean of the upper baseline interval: 4.29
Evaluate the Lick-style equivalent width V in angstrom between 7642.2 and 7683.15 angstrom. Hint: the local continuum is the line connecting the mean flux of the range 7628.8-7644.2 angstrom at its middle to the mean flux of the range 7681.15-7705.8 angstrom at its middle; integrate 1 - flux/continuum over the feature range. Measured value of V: -2.7 angstrom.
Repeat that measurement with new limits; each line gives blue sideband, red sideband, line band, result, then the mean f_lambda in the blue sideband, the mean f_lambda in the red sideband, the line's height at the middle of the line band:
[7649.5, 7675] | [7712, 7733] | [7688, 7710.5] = 2.97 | 4.8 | 4.32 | 4.51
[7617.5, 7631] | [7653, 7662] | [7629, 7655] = -2.56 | 4.32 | 5.39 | 4.89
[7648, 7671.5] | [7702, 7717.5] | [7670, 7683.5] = 1.65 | 4.82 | 4.28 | 4.64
